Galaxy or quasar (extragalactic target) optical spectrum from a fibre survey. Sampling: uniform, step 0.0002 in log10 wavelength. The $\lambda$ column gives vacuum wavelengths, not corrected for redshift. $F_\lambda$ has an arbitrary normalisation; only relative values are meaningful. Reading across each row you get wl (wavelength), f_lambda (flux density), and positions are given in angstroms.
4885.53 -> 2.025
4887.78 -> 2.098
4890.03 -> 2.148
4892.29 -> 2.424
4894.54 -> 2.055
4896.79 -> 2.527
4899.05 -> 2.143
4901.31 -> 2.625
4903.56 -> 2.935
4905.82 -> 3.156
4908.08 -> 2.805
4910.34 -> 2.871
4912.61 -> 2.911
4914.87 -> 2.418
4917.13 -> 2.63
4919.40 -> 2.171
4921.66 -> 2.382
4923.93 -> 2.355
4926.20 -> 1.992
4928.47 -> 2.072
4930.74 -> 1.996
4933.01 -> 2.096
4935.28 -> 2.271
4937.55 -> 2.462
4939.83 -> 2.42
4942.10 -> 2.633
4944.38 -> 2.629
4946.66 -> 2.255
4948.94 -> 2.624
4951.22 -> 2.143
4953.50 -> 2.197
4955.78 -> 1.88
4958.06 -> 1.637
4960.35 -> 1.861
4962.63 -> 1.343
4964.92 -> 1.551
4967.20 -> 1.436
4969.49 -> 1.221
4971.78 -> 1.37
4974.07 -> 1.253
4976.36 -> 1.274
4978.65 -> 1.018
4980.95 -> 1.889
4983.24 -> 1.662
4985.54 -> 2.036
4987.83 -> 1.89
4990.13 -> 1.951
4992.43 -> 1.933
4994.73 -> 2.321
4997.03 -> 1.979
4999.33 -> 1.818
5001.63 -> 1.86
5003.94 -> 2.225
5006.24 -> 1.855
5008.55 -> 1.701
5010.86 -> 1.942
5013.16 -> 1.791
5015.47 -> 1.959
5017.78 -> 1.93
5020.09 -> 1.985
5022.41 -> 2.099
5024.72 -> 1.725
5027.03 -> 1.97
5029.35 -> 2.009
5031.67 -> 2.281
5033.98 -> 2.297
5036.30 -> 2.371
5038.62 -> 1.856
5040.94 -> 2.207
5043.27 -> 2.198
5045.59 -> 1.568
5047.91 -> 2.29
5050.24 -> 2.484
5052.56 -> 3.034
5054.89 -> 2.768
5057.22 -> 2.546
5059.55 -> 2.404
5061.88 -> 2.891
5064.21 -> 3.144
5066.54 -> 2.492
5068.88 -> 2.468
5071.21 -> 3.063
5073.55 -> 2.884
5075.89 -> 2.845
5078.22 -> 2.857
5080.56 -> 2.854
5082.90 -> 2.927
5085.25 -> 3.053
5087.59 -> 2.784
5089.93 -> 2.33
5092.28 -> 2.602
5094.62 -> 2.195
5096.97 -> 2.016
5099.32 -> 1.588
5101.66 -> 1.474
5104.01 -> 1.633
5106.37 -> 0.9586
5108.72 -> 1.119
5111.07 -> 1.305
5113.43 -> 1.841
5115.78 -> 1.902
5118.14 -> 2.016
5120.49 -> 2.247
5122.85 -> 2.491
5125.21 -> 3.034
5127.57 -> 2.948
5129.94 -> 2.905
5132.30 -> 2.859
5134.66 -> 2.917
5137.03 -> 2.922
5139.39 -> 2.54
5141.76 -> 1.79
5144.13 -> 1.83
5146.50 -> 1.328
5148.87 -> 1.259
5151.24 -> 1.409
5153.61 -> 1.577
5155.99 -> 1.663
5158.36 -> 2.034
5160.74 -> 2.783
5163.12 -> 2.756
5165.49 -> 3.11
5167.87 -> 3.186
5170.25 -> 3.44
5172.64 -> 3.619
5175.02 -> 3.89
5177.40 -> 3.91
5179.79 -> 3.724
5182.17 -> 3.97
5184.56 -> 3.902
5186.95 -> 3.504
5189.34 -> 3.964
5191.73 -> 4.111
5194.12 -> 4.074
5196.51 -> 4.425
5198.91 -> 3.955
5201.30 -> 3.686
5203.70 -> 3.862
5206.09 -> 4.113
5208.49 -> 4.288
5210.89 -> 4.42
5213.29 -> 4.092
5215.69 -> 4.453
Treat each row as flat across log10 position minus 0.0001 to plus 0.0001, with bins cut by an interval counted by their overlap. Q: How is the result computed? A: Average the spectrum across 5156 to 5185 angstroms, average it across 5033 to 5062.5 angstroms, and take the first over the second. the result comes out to 1.4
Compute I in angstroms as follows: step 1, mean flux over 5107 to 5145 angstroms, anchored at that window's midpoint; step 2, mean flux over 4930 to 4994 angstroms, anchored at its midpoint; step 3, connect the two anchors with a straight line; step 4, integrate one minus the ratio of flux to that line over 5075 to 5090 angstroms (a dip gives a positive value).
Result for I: -4.6 angstroms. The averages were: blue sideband 1.89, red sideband 2.28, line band 2.84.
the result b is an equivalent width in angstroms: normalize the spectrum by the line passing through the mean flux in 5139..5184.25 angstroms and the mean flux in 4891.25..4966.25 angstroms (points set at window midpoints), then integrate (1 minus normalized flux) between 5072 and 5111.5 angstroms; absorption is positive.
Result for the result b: 5.0 angstroms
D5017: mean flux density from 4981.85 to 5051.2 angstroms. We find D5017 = 2.01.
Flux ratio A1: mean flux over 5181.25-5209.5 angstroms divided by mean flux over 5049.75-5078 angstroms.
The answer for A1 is 1.44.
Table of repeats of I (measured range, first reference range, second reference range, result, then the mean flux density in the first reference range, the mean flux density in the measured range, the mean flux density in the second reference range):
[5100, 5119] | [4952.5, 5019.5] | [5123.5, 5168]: 5.90 angstroms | 1.75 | 1.52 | 2.34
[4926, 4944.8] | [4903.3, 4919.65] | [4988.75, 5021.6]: 1.89 angstroms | 2.76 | 2.29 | 1.95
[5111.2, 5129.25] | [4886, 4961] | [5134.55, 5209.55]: 3.97 angstroms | 2.36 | 2.31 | 3.11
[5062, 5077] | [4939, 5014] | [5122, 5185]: -3.28 angstroms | 1.86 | 2.82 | 2.72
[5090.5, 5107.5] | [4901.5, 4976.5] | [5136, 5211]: 6.17 angstroms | 2.17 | 1.8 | 3.14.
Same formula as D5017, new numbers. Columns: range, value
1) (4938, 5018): 1.88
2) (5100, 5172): 2.18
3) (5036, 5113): 2.33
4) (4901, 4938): 2.48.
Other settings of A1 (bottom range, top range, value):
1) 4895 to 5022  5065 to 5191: 1.23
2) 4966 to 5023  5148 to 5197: 1.78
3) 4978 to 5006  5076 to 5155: 1.15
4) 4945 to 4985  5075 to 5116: 1.25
